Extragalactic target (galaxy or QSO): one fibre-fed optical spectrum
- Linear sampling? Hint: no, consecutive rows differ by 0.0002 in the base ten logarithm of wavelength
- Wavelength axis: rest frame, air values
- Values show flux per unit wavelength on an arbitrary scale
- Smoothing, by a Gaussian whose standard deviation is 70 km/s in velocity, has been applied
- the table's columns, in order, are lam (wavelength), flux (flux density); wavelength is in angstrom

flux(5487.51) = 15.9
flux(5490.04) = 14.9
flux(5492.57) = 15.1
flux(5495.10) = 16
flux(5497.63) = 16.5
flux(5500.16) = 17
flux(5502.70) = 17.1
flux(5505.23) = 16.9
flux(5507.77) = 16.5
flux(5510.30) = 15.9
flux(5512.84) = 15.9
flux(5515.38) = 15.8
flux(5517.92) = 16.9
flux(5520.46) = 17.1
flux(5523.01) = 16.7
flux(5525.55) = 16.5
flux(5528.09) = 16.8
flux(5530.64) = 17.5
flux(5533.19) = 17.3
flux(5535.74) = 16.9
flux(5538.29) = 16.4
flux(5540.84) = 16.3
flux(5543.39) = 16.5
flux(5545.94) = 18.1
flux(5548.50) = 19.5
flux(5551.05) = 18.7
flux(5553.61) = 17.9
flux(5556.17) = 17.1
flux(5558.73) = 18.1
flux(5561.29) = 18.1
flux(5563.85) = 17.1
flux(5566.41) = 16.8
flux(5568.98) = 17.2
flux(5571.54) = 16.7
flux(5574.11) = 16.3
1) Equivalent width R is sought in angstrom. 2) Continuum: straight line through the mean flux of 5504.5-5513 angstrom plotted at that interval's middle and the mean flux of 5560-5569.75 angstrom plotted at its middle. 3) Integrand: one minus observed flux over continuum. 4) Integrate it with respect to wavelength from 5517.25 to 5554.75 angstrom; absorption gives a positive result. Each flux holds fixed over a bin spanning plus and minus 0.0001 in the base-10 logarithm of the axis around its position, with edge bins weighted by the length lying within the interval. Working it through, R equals -1.1 angstrom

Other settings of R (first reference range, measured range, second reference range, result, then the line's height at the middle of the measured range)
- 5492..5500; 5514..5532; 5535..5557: 0.12 angstrom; 16.9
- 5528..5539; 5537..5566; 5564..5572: -1.04 angstrom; 17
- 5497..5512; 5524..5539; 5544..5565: 0.41 angstrom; 17.4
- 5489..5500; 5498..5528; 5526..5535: -0.22 angstrom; 16.5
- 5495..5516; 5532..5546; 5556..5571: 0.15 angstrom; 17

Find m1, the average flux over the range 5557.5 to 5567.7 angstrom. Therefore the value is 17.5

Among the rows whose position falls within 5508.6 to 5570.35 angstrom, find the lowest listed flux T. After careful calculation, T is 15.8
